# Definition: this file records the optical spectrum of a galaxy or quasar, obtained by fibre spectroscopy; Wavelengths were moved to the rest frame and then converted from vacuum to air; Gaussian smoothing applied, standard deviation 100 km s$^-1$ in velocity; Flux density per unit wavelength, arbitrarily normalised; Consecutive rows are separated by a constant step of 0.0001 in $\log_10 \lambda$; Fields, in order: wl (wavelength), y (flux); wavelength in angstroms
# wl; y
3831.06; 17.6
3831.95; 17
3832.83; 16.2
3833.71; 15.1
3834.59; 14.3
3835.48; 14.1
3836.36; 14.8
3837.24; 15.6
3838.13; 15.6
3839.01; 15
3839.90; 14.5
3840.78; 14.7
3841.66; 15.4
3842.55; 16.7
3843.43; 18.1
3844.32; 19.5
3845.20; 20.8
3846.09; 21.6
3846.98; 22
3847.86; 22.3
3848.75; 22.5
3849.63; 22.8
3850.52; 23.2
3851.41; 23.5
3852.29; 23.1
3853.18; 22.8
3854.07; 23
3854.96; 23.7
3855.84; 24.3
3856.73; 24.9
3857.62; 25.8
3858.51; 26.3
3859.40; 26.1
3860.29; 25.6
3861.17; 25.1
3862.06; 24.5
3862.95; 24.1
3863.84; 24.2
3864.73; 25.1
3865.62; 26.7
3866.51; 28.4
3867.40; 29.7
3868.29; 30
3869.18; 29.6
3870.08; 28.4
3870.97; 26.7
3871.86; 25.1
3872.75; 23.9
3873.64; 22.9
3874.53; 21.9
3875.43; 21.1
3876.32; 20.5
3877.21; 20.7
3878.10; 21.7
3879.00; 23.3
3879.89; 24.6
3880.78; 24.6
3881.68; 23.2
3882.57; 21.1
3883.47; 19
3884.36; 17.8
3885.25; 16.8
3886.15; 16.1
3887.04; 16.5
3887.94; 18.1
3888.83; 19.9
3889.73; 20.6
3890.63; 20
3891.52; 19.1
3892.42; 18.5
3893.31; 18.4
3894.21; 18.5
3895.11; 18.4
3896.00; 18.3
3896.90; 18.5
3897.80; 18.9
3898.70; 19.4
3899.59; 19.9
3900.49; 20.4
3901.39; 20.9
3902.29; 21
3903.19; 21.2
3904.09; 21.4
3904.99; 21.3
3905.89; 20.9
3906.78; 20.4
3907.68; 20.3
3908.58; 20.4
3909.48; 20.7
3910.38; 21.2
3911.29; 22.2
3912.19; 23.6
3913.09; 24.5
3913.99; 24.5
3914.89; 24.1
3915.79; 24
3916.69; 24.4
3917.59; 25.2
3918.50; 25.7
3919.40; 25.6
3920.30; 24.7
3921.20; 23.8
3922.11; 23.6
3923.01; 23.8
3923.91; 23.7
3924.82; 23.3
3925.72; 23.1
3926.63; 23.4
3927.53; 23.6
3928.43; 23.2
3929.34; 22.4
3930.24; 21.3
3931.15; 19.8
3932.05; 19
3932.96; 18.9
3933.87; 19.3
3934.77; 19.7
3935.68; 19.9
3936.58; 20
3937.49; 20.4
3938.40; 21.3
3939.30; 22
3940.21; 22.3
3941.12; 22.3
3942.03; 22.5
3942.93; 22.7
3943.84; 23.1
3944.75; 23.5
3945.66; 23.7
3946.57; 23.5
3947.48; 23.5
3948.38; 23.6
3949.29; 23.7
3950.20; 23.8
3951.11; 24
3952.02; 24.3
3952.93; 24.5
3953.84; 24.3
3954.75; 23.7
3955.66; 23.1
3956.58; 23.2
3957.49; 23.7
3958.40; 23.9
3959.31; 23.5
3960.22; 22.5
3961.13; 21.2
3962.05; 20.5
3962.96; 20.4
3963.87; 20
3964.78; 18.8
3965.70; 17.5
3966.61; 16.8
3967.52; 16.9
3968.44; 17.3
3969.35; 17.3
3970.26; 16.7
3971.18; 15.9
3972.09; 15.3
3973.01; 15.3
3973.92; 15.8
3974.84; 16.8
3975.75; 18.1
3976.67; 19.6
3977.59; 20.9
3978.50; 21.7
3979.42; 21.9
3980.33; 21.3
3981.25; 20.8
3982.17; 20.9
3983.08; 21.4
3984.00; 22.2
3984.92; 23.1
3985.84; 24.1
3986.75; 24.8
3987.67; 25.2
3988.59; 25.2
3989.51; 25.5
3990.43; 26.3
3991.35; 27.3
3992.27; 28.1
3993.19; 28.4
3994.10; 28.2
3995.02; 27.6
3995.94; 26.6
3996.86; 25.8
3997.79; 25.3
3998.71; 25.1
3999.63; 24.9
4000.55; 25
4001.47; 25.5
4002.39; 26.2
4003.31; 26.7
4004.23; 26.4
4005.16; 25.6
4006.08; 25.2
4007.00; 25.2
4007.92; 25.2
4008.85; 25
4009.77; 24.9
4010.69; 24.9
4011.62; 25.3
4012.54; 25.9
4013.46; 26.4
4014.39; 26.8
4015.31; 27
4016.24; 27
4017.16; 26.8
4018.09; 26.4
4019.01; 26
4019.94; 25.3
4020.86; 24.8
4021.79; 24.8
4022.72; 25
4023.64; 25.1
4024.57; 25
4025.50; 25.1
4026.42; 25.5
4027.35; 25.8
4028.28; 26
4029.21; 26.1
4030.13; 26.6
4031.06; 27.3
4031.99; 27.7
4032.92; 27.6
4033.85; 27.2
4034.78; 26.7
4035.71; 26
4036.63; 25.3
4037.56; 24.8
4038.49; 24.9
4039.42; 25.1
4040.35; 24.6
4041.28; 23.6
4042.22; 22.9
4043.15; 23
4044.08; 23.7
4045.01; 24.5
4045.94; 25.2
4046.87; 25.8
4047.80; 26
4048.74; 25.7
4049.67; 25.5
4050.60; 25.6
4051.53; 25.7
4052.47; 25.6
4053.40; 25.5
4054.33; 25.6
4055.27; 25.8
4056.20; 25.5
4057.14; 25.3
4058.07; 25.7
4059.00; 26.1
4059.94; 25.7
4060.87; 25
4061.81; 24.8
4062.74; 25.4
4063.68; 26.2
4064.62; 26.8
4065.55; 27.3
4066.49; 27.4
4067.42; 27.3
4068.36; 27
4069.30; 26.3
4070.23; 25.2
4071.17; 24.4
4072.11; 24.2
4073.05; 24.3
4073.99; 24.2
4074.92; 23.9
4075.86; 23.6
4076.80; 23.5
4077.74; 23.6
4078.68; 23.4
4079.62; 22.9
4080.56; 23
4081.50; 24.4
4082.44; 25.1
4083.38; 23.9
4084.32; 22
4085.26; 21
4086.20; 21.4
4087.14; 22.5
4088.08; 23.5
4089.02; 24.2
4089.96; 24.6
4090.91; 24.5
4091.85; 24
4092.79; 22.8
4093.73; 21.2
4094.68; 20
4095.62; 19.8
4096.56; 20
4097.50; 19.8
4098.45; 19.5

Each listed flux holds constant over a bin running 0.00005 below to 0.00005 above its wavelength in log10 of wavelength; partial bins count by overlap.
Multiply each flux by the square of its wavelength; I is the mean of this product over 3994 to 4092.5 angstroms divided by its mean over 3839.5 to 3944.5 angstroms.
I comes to 1.23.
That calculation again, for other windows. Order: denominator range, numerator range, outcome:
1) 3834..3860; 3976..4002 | 1.29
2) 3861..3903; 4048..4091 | 1.24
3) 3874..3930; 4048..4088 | 1.26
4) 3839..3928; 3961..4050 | 1.15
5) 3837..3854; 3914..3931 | 1.26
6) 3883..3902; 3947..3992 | 1.19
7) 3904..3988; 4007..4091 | 1.22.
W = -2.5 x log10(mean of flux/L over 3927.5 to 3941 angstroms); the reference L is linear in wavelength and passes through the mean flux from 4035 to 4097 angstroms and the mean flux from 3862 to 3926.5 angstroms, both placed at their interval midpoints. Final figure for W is 0.10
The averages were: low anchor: 22.3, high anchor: 24.5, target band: 20.8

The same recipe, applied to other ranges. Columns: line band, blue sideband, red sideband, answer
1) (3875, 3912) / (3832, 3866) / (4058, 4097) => 0.07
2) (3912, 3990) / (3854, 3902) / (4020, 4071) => 0.09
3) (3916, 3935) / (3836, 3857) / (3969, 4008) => -0.05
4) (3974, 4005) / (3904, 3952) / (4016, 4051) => 0.01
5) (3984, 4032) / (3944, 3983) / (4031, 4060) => -0.11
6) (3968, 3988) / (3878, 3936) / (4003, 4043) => 0.21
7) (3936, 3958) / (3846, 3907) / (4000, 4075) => 0.04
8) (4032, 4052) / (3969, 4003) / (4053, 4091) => -0.06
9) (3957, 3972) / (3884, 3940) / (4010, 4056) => 0.18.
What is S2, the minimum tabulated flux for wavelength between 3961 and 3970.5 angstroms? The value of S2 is 16.7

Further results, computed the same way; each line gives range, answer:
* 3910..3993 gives 15.3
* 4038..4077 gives 22.9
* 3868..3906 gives 16.1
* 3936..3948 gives 20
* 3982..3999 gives 20.9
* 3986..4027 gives 24.8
